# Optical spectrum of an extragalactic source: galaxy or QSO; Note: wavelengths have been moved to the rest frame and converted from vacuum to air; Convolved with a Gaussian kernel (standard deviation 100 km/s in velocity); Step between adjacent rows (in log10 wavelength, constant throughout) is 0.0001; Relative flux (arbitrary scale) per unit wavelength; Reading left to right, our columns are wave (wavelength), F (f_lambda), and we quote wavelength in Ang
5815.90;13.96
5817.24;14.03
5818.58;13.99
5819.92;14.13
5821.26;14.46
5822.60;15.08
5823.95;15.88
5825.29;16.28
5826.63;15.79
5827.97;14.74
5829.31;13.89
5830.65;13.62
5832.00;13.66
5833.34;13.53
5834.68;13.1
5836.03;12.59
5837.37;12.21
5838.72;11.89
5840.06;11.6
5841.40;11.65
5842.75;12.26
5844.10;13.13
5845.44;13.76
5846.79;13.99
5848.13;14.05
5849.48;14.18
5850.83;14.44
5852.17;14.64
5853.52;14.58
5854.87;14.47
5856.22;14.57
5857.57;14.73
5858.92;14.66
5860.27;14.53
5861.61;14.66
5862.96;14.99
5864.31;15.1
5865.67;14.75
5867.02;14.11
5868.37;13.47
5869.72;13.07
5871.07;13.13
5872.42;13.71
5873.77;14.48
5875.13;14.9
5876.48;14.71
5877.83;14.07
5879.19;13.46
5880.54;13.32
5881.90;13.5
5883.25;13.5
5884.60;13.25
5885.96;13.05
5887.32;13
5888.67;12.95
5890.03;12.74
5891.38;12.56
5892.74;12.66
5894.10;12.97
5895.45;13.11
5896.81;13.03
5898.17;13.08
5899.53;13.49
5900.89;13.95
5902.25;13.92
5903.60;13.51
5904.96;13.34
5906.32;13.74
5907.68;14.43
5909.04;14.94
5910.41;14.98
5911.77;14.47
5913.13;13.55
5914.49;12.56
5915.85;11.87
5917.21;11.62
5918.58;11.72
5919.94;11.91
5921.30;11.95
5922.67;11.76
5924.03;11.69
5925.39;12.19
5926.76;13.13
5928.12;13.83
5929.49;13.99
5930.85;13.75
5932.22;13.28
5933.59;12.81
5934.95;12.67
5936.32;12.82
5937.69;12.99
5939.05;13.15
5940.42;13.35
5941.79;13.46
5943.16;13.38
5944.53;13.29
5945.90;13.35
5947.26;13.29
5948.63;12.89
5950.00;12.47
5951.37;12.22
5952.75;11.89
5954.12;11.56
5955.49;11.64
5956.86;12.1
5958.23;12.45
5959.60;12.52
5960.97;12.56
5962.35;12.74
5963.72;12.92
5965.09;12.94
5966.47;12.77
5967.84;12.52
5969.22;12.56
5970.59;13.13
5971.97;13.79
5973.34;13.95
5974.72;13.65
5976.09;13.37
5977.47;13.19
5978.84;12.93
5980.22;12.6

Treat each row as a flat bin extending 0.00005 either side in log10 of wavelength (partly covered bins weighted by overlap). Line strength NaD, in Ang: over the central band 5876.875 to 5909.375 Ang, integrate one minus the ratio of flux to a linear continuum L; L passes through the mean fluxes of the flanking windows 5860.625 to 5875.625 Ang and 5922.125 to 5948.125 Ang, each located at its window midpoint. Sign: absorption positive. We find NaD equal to 0.9 Ang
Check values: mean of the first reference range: 14.2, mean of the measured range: 13.4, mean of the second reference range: 13.1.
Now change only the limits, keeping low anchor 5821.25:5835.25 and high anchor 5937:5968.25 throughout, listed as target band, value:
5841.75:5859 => 0.22 Ang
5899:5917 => -0.43 Ang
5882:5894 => 0.60 Ang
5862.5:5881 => -0.23 Ang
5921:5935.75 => 0.26 Ang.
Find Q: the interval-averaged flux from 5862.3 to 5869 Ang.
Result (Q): 14.5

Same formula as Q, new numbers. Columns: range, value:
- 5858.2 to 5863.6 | 14.7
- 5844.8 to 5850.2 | 14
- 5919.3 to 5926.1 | 11.9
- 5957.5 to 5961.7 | 12.5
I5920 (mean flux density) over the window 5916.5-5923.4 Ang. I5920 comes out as 11.8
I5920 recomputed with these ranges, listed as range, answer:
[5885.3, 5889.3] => 13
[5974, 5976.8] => 13.5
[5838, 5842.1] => 11.7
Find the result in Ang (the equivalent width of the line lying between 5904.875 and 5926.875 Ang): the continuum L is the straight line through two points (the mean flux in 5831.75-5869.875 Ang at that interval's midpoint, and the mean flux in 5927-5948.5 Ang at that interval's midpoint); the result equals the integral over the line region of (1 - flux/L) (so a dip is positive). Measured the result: 0.8 Ang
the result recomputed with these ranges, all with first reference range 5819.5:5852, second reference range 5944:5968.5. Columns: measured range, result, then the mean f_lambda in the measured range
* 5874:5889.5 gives -0.4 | 13.6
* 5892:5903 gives -0.1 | 13.3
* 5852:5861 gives -0.7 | 14.6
